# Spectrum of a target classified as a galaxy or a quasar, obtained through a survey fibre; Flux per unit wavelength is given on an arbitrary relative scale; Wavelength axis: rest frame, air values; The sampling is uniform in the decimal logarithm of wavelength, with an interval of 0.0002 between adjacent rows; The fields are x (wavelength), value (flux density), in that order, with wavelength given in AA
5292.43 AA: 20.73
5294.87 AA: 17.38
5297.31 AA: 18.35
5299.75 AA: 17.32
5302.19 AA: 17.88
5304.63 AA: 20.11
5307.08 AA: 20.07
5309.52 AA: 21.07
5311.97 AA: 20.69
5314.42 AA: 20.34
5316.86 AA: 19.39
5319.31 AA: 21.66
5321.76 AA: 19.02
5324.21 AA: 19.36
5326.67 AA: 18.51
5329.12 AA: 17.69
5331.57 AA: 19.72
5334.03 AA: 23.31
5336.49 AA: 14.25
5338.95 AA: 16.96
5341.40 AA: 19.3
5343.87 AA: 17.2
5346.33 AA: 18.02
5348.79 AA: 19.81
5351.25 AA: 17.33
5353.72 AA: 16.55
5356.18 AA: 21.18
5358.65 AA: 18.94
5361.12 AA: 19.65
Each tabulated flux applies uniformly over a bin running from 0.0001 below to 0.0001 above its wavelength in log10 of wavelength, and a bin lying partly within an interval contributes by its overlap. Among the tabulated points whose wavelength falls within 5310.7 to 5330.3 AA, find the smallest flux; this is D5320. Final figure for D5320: 17.69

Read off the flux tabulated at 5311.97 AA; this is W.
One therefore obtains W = 20.69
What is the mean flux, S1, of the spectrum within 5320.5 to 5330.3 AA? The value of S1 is 18.7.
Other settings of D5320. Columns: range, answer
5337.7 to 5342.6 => 16.96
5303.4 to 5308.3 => 20.07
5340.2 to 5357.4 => 16.55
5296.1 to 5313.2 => 17.32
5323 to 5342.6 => 14.25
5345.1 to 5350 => 18.02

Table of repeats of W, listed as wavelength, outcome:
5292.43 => 20.73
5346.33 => 18.02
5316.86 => 19.39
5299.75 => 17.32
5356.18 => 21.18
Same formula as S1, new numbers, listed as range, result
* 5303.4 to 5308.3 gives 20.1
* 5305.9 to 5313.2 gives 20.6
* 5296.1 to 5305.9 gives 18.4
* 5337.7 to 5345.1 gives 17.8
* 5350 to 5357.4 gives 18.4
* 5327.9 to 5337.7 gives 18.7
